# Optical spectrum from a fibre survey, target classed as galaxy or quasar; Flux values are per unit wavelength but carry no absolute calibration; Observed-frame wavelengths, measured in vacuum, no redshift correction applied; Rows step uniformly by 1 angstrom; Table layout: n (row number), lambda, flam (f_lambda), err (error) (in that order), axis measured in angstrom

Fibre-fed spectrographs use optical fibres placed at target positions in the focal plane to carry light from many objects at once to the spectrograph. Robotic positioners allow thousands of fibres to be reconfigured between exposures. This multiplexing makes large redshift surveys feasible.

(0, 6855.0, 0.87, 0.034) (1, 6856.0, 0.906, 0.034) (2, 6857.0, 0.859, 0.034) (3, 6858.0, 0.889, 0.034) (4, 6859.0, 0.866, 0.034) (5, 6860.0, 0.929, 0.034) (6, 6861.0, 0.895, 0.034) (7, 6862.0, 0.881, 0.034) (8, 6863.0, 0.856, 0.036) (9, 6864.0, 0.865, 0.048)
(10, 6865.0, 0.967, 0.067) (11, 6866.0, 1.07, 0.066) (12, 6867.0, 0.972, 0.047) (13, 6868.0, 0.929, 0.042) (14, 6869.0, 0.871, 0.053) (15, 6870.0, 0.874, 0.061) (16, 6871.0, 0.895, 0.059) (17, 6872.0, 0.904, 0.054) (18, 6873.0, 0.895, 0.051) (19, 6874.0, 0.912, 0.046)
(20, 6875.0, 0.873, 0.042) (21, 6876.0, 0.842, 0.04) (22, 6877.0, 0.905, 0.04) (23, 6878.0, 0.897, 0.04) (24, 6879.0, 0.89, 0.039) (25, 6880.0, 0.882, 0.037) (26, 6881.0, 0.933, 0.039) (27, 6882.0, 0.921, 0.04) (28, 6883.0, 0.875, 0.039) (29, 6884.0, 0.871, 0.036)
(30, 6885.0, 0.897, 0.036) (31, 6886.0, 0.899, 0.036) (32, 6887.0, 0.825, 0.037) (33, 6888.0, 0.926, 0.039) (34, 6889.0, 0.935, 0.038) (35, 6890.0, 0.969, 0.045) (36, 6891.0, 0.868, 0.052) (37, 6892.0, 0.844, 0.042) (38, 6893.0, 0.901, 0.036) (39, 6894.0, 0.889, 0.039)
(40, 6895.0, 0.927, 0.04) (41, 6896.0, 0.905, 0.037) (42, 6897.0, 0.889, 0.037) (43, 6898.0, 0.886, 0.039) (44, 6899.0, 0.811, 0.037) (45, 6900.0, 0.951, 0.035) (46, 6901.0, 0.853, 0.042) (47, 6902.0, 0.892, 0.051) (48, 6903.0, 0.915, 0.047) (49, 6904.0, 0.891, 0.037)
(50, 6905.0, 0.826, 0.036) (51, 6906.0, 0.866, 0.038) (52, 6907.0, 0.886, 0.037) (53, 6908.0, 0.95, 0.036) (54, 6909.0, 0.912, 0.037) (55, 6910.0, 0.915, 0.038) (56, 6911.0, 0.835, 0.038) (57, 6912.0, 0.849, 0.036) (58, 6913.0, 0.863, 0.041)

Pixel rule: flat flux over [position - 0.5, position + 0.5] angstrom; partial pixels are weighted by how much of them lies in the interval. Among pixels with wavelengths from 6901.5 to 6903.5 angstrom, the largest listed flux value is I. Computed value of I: 0.915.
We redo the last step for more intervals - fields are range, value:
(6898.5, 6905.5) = 0.951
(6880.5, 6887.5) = 0.933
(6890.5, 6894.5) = 0.901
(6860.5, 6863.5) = 0.895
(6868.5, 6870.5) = 0.874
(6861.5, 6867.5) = 1.07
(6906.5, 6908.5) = 0.95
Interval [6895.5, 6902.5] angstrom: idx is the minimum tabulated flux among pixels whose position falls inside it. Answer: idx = 0.811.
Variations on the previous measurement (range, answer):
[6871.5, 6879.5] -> 0.842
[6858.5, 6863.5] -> 0.856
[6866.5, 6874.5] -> 0.871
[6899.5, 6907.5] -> 0.826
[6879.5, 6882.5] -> 0.882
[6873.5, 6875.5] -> 0.873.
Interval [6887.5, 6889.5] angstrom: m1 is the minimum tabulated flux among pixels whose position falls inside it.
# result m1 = 0.926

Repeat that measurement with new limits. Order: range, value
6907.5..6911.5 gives 0.835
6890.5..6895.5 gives 0.844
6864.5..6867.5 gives 0.967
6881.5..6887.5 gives 0.825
